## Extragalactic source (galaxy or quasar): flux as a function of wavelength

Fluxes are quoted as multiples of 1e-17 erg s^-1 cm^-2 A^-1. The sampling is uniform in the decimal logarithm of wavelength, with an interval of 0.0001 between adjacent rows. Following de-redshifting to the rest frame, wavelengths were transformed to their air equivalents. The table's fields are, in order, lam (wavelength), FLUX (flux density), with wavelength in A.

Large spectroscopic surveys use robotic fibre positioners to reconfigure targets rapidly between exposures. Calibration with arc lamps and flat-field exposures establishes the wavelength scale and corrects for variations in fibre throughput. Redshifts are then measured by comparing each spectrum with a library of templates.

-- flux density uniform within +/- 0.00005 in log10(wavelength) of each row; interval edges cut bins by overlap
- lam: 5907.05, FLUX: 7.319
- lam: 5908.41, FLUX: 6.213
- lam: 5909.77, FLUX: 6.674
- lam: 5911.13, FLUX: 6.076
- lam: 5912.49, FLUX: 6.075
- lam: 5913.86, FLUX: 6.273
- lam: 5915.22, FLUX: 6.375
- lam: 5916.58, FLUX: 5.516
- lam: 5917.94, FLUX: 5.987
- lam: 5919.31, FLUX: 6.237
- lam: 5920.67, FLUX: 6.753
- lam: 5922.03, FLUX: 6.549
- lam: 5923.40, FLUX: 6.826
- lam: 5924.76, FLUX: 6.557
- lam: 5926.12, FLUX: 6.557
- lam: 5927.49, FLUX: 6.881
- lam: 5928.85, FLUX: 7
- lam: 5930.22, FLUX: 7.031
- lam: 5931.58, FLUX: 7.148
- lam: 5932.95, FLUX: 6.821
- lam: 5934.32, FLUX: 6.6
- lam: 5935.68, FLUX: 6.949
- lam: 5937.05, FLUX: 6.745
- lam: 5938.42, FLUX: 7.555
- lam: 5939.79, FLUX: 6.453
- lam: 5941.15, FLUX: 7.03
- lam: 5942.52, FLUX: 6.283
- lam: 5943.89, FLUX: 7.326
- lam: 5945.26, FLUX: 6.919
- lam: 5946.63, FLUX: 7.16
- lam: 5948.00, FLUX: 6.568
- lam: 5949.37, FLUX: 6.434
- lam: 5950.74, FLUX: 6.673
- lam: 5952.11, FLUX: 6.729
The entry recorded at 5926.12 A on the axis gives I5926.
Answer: 6.557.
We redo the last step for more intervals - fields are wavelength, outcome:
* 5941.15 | 7.03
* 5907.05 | 7.319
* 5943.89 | 7.326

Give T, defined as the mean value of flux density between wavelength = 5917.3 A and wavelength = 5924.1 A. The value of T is 6.47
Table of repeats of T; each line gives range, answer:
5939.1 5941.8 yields 6.75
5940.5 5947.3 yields 6.94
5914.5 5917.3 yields 5.96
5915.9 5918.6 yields 5.76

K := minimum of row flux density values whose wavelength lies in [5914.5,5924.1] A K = 5.516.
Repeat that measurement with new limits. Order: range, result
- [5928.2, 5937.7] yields 6.6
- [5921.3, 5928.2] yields 6.549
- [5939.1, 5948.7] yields 6.283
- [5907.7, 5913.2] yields 6.075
